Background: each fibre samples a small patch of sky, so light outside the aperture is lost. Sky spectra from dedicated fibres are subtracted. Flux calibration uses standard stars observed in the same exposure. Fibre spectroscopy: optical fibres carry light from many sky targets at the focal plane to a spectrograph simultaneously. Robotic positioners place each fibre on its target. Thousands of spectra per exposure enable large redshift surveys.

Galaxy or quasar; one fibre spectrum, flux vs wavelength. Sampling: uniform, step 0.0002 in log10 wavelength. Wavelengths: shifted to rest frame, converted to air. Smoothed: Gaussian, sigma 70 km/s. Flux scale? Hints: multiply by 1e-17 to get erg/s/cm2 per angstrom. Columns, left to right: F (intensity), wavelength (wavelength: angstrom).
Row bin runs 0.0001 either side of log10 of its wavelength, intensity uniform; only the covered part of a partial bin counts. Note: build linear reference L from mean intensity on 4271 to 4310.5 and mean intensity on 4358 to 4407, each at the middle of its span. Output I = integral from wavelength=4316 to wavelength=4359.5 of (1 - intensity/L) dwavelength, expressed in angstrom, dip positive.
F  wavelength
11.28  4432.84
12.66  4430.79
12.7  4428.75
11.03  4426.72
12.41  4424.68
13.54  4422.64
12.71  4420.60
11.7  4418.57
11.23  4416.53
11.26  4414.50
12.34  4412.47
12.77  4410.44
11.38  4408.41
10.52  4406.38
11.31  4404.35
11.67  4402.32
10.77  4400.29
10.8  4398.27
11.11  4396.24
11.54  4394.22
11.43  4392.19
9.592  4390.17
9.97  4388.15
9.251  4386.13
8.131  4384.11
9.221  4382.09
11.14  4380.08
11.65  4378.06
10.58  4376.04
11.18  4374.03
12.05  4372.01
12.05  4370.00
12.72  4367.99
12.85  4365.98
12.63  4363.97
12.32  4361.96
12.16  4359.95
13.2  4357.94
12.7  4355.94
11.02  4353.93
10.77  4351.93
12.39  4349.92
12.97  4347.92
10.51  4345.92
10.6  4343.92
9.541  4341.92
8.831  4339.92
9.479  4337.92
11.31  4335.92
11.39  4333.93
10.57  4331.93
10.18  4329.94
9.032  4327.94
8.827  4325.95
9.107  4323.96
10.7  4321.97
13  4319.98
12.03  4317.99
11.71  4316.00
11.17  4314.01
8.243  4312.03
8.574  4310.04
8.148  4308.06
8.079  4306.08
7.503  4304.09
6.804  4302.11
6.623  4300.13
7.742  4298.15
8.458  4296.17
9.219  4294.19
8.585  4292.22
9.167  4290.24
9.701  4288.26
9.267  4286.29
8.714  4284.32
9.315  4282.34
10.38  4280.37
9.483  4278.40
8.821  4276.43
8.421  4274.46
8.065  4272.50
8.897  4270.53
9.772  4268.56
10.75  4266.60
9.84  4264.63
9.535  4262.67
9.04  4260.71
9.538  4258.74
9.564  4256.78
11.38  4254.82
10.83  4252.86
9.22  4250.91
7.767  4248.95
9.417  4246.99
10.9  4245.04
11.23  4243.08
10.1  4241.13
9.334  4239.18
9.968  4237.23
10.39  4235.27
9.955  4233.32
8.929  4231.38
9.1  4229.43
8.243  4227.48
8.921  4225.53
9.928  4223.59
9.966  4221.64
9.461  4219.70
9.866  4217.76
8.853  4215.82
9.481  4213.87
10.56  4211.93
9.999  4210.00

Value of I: -4.5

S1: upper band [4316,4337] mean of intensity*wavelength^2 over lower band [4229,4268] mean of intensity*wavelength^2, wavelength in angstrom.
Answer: 1.12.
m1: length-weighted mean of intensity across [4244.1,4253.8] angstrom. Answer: 9.62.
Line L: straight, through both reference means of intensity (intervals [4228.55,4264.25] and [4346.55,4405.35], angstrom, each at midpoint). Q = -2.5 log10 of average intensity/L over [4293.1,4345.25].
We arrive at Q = 0.13 mag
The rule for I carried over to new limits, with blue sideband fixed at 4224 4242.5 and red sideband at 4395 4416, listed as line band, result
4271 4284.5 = 1.3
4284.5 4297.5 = 1.4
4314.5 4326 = -0.7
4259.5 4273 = 0.5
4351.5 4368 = -2.1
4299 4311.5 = 3.2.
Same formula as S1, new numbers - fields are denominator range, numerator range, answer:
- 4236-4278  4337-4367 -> 1.24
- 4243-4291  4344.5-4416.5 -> 1.26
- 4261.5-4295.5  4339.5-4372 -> 1.31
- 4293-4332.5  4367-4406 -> 1.21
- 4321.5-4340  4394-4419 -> 1.18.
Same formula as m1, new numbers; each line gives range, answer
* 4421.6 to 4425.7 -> 12.9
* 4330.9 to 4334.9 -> 11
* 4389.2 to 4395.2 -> 10.9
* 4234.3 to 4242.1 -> 9.94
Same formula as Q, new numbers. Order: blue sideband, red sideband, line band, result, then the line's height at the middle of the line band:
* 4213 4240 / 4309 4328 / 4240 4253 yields -0.03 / 9.64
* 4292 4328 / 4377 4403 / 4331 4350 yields -0.11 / 9.65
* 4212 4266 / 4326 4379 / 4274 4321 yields 0.15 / 10.5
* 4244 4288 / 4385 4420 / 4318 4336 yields -0.03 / 10.2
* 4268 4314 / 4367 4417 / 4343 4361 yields -0.17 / 10.1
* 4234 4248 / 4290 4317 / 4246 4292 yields 0.00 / 9.45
